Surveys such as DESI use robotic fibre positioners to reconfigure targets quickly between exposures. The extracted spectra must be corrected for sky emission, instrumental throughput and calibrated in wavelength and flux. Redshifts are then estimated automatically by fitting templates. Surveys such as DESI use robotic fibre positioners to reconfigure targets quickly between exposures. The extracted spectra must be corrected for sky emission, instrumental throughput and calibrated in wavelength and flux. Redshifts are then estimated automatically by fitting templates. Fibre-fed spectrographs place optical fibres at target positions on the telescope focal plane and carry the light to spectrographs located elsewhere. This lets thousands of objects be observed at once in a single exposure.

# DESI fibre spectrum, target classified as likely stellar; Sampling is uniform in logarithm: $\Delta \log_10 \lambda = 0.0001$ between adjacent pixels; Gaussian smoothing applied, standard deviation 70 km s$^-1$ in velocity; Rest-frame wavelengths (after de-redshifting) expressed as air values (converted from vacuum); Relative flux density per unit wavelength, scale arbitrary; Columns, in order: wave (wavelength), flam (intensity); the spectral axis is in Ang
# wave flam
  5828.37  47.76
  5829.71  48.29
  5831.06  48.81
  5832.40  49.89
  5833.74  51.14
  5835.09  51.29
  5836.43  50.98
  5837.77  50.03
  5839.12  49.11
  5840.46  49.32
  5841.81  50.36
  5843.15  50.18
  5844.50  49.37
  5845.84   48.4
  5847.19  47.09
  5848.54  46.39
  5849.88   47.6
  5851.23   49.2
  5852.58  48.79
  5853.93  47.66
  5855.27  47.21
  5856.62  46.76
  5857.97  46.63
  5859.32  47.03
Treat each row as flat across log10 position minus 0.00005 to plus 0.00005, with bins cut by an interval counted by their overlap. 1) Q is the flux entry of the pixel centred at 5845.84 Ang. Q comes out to 48.4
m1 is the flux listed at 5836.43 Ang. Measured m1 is 50.98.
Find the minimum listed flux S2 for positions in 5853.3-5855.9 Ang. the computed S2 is 47.21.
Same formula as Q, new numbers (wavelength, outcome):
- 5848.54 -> 46.39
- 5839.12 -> 49.11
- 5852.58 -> 48.79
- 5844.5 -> 49.37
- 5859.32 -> 47.03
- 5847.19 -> 47.09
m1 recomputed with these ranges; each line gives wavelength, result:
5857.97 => 46.63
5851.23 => 49.2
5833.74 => 51.14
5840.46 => 49.32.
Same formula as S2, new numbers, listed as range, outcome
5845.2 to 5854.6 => 46.39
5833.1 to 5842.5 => 49.11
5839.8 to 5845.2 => 49.32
